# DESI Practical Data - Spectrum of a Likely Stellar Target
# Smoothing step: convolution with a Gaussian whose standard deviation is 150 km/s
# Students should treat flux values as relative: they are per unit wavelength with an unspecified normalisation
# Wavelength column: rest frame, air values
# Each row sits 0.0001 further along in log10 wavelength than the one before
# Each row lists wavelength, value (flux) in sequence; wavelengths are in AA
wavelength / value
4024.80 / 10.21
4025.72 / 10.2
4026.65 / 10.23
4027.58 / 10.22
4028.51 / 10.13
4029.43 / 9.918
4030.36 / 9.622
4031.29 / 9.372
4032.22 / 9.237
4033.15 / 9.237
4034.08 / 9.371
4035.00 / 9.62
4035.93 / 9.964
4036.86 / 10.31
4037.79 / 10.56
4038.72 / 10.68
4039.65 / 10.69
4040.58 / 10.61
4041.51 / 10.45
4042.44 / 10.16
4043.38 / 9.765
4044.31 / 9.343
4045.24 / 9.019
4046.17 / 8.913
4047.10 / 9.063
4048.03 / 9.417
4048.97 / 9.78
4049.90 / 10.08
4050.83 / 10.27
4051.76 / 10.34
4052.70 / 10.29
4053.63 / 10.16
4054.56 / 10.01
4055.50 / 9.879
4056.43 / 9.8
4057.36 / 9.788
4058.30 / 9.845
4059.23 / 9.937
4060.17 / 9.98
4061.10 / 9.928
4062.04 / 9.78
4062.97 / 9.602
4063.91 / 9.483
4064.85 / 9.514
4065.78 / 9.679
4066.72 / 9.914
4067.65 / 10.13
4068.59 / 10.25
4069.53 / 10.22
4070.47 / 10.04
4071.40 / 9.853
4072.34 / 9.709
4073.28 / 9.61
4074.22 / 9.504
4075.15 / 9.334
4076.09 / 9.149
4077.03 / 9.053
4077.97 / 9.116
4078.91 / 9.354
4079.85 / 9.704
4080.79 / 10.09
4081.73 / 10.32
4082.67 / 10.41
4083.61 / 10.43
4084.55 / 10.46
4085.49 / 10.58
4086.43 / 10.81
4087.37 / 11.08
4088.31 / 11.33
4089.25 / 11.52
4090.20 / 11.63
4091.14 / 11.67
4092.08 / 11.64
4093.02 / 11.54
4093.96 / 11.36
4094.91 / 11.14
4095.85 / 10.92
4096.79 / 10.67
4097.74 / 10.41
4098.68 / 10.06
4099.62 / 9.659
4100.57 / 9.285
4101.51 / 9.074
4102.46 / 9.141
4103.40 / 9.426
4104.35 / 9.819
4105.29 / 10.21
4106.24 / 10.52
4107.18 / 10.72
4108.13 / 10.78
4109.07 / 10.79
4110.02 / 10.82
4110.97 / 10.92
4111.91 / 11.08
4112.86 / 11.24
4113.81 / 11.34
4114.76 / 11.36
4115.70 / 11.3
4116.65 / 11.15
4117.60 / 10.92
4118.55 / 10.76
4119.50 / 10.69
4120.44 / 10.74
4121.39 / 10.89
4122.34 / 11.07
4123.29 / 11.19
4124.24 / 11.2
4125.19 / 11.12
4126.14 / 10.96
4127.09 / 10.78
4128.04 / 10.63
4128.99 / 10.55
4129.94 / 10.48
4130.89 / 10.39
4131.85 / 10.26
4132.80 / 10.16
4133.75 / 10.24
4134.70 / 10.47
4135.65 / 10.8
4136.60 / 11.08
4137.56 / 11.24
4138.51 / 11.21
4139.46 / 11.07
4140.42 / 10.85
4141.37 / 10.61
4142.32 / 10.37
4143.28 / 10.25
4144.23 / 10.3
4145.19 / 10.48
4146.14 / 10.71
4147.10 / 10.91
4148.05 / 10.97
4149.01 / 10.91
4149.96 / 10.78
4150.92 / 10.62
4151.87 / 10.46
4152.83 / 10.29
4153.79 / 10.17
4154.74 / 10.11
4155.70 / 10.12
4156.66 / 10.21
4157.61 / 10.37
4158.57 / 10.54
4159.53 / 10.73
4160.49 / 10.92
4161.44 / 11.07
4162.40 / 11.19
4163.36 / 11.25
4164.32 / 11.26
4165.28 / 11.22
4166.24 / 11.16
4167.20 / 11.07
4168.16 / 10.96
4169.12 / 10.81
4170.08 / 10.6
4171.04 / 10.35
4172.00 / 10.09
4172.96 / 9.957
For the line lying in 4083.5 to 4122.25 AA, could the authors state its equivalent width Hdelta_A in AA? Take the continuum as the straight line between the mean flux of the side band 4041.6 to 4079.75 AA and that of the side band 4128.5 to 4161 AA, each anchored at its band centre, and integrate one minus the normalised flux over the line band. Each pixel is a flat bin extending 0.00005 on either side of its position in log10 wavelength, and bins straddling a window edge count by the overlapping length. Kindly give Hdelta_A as -2.2 AA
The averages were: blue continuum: 9.73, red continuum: 10.6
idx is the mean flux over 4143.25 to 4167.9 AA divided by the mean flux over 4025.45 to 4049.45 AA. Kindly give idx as 1.09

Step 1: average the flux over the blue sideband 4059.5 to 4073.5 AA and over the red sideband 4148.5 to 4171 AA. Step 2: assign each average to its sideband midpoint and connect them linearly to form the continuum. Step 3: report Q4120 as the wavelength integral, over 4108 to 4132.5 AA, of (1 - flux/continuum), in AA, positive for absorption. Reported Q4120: -1.3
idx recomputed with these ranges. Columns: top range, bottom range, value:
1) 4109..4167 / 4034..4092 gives 1.07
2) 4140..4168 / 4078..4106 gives 1.02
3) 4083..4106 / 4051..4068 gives 1.07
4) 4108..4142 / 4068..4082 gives 1.12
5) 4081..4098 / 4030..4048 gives 1.12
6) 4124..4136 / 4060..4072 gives 1.07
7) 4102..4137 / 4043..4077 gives 1.10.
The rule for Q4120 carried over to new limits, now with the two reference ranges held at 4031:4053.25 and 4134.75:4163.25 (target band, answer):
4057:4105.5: 0.1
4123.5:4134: -0.1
